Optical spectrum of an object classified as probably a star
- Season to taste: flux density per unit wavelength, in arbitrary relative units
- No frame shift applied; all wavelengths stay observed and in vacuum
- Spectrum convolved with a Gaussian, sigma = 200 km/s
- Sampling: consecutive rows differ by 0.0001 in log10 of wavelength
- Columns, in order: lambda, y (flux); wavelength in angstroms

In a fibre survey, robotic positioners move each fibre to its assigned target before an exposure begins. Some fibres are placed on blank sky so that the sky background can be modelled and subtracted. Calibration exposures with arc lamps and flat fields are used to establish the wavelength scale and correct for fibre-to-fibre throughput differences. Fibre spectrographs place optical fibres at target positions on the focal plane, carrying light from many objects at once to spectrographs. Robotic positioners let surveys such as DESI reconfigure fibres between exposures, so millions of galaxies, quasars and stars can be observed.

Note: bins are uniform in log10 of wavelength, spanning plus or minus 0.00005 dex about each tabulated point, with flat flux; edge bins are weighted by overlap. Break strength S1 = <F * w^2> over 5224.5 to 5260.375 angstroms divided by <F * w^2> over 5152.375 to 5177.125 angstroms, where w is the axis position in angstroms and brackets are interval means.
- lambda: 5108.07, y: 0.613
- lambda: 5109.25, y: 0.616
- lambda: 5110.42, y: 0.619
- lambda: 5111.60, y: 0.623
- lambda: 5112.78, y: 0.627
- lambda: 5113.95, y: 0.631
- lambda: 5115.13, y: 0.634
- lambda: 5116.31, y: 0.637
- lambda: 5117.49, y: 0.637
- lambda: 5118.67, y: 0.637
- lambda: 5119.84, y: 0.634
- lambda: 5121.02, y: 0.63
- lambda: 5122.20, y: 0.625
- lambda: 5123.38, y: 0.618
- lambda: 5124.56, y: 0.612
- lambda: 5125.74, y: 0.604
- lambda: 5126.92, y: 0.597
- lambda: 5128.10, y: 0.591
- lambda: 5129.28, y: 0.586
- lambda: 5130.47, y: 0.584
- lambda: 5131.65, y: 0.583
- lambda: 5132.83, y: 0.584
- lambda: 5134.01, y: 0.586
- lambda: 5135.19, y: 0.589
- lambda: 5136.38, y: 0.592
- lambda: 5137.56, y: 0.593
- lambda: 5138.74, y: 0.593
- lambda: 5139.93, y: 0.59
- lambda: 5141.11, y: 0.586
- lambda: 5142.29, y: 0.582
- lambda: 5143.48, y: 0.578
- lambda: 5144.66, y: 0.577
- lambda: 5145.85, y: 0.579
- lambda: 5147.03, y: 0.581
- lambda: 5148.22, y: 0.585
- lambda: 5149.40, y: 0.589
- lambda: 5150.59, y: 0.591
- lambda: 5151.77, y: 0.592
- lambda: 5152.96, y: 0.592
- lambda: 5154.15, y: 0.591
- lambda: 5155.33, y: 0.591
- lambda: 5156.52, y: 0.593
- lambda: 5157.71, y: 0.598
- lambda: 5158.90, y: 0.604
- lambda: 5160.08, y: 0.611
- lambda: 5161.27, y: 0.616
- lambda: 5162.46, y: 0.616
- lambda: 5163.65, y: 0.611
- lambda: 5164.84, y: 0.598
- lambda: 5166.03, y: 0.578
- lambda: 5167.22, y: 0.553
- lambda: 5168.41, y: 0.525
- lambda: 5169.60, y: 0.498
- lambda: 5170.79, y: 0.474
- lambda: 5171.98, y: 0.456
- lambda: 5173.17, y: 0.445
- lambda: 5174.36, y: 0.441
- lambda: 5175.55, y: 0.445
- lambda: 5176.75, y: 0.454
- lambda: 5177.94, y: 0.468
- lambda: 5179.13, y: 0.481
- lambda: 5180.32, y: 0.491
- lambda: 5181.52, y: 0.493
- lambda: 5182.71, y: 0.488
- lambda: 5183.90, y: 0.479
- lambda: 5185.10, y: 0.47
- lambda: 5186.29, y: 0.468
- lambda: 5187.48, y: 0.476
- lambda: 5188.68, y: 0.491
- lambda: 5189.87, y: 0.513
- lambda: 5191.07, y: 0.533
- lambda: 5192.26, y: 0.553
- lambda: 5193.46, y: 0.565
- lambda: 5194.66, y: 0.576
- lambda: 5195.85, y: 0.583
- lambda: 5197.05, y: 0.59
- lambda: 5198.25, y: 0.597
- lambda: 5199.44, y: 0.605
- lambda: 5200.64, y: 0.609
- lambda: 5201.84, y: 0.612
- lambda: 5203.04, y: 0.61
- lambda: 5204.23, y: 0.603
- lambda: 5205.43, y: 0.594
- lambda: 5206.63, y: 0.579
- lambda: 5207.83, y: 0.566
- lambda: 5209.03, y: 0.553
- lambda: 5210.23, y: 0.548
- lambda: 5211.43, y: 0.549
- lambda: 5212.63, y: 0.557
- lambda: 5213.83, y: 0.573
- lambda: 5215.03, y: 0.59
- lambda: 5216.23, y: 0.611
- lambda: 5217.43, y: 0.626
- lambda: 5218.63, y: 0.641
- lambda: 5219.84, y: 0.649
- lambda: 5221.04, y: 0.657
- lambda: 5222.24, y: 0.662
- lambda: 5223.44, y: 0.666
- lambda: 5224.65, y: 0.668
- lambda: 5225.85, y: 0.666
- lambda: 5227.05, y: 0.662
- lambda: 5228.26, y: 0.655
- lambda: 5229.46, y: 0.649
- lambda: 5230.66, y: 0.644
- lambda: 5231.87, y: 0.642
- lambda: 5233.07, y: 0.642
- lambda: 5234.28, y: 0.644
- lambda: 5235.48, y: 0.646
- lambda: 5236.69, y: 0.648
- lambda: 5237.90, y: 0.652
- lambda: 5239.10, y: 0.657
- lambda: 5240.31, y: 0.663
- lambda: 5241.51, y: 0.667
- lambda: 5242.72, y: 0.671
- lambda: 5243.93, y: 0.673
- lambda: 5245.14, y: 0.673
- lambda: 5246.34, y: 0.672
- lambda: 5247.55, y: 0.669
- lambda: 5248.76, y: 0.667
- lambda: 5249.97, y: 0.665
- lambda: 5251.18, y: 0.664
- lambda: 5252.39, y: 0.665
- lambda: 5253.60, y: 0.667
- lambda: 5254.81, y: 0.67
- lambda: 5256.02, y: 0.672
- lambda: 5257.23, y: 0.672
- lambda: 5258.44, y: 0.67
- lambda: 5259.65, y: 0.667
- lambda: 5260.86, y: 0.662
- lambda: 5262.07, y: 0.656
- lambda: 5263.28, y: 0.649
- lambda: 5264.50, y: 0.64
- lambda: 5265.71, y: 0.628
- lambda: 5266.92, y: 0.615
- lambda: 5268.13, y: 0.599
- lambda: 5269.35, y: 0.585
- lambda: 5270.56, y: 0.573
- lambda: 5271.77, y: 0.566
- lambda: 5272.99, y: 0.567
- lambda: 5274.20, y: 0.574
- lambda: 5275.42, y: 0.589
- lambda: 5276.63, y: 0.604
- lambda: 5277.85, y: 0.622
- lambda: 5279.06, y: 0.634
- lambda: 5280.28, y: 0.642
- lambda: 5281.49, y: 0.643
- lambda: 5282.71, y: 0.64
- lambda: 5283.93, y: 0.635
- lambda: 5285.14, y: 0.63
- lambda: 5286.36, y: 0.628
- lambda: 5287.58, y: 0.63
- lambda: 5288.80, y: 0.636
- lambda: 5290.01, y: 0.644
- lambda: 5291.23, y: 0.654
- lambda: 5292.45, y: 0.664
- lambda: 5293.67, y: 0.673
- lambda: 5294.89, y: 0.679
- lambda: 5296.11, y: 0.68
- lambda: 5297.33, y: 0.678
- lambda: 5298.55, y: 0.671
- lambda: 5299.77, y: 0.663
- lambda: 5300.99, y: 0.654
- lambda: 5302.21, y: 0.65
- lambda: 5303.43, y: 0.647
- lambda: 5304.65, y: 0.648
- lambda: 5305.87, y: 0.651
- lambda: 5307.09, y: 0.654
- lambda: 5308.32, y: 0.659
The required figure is 1.24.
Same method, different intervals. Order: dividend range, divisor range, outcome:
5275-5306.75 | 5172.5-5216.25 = 1.25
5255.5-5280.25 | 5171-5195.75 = 1.31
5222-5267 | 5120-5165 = 1.15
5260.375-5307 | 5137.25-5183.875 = 1.21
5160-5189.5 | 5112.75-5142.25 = 0.85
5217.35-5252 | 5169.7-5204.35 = 1.29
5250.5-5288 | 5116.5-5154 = 1.11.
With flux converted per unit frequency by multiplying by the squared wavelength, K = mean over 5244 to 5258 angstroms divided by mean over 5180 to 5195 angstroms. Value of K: 1.35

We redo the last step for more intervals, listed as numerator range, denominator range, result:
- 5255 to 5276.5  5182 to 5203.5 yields 1.18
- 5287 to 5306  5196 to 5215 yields 1.17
